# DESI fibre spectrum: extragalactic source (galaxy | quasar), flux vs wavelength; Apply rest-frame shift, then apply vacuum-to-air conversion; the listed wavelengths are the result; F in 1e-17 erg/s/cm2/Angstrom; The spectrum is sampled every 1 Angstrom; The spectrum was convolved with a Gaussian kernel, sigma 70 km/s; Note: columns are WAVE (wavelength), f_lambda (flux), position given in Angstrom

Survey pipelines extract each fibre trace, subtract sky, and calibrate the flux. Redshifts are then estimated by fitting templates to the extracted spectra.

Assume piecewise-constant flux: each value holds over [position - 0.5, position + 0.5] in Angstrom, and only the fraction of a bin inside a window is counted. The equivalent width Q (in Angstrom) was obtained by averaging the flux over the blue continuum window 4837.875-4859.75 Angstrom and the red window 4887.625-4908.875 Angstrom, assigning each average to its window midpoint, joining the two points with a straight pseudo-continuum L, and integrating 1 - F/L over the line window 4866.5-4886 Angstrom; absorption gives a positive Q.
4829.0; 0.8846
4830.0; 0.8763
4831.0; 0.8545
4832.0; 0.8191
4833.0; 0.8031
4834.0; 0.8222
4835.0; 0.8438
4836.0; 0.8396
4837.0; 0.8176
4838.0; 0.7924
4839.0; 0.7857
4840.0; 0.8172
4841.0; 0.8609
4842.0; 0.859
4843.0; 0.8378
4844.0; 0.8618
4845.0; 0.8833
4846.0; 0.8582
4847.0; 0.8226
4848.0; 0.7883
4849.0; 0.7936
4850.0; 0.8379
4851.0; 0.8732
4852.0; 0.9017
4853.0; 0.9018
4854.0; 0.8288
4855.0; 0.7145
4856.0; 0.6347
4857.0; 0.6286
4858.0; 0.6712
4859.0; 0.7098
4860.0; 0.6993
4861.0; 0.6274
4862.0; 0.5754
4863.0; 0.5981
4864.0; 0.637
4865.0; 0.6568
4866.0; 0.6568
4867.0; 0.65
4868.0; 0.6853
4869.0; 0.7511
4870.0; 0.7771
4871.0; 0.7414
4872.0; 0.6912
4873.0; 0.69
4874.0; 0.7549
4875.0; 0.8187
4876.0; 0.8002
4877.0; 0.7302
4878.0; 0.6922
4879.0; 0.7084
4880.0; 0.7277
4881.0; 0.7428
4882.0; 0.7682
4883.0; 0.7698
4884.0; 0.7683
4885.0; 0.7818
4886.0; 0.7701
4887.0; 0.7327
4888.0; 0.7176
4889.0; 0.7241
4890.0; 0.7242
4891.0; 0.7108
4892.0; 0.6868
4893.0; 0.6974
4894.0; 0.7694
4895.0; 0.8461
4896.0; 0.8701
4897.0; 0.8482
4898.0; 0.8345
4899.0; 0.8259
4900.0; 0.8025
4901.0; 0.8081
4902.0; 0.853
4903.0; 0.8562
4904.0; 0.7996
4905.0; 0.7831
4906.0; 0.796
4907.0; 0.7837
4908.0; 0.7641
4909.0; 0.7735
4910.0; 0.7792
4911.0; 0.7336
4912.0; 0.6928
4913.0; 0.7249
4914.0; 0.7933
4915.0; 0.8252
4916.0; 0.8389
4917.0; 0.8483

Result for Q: 1.3 Angstrom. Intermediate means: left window 0.802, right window 0.786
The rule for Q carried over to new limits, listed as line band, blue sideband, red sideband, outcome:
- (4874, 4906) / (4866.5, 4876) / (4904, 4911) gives -0.72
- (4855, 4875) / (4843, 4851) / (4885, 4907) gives 3.36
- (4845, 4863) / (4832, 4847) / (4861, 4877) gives 0.30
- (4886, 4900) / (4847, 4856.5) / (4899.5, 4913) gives 0.37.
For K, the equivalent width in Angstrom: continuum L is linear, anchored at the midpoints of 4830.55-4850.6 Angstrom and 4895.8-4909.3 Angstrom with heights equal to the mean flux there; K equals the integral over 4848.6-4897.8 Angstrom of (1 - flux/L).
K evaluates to 5.05 Angstrom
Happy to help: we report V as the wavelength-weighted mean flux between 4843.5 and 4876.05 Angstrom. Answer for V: 0.742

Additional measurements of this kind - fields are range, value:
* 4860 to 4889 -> 0.715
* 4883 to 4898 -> 0.763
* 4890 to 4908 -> 0.795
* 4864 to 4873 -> 0.697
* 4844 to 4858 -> 0.802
